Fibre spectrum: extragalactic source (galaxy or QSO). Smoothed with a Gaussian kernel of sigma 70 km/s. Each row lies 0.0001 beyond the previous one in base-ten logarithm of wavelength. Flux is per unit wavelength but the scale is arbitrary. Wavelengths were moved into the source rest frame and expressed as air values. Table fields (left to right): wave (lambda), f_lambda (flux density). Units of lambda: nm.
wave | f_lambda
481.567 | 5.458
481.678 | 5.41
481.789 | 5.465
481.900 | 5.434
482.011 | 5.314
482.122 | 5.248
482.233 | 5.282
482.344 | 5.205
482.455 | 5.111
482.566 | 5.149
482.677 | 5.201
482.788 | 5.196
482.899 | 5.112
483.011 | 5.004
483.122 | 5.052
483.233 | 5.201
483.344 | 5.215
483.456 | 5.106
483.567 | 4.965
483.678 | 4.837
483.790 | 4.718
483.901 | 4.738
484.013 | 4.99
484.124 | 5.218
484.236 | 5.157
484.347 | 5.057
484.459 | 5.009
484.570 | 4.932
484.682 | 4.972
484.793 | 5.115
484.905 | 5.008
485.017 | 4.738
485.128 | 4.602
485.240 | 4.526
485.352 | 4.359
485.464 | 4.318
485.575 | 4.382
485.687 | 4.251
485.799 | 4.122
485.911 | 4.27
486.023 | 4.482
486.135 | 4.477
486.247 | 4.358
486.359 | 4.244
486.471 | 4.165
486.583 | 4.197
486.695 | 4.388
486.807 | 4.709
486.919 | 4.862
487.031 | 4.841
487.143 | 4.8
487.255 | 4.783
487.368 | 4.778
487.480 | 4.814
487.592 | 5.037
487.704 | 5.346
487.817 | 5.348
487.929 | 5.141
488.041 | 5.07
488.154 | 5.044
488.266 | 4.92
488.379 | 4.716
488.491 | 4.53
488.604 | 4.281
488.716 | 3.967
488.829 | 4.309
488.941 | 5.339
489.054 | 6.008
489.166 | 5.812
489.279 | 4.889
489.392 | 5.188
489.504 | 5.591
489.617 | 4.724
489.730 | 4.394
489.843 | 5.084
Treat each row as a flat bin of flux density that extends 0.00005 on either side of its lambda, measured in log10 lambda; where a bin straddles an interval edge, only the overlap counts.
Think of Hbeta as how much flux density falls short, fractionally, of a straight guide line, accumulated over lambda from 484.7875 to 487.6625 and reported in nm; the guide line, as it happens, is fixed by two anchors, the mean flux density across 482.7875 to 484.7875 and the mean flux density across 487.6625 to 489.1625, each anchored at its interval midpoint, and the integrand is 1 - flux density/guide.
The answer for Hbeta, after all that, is 0.25 nm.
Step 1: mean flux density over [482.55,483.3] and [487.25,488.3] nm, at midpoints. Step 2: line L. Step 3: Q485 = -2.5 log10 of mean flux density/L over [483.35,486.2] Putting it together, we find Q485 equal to 0.08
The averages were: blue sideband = 5.13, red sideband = 5.04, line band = 4.74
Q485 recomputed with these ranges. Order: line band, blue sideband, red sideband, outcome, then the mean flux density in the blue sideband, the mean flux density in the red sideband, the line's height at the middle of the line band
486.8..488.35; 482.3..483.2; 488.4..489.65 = 0.01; 5.13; 4.97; 5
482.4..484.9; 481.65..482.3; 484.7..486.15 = -0.02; 5.35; 4.52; 4.95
